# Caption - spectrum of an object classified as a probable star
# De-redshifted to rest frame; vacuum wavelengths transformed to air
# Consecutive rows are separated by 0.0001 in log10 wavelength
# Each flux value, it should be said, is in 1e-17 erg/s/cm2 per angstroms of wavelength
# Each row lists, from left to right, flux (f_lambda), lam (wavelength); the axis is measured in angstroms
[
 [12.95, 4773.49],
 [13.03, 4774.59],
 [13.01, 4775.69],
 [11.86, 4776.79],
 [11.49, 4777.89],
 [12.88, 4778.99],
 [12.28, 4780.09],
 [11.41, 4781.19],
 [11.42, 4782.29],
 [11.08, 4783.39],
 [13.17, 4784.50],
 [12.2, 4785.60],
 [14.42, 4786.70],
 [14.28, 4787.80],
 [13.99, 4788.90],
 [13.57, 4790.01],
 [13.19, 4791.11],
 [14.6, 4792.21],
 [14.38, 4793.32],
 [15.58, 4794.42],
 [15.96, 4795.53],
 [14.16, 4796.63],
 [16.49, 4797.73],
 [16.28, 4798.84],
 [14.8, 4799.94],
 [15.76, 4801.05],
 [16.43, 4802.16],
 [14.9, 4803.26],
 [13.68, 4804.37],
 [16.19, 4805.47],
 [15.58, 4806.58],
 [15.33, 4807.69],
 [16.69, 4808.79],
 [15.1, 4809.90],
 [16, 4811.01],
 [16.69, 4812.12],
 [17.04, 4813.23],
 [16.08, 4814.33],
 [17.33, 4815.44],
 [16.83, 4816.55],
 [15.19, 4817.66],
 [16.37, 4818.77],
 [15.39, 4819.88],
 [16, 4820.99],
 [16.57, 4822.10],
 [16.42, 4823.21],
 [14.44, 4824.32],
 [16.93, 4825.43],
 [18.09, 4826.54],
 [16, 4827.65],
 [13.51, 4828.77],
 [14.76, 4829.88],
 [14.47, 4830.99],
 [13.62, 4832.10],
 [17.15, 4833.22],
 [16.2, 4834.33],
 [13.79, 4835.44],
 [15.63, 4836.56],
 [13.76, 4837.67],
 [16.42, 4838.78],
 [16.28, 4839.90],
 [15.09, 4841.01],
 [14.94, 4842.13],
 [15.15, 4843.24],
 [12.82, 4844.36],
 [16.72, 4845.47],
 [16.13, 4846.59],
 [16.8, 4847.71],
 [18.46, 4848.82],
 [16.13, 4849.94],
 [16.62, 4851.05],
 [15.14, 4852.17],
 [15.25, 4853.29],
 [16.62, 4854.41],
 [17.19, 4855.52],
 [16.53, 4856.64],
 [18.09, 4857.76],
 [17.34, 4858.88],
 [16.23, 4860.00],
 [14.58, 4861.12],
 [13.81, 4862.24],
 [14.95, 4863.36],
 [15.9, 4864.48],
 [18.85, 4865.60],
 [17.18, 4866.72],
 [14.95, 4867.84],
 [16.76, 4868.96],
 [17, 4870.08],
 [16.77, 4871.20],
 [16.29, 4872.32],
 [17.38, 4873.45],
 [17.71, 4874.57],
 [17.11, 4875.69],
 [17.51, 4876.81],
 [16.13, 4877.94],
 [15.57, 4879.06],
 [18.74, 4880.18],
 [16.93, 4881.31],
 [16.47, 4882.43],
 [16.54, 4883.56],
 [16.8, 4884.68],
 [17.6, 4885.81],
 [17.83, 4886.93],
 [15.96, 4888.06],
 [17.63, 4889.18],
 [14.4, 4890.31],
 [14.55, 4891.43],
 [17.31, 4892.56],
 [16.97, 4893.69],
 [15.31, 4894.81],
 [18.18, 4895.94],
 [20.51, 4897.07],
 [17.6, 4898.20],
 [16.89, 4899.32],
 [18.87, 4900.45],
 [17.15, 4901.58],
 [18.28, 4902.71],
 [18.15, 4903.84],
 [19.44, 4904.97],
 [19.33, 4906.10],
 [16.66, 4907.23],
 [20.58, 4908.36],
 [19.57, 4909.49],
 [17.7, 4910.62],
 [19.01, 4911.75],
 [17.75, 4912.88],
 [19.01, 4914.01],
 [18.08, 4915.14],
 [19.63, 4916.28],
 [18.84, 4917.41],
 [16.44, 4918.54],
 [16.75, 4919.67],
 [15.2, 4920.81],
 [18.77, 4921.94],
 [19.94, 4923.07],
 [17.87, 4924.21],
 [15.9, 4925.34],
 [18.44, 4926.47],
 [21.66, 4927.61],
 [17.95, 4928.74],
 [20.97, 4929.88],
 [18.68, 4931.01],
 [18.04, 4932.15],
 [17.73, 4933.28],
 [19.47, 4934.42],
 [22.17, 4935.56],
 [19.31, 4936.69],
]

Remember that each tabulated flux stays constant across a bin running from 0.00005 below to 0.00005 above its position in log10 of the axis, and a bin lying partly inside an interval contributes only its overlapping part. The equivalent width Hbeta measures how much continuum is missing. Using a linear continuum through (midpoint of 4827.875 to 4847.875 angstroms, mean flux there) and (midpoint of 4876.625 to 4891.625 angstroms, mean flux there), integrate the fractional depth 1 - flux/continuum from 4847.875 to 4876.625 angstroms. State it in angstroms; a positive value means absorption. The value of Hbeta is -1.07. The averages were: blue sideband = 15.2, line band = 16.5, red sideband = 16.6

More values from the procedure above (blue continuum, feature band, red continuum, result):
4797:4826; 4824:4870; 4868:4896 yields 1.4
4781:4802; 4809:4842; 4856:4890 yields -1.3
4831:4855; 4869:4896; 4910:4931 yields 0.4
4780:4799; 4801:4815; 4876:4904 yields -1.4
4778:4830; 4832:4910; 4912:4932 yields 1.0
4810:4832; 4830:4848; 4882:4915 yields 1.2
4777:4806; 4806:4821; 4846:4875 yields -1.3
